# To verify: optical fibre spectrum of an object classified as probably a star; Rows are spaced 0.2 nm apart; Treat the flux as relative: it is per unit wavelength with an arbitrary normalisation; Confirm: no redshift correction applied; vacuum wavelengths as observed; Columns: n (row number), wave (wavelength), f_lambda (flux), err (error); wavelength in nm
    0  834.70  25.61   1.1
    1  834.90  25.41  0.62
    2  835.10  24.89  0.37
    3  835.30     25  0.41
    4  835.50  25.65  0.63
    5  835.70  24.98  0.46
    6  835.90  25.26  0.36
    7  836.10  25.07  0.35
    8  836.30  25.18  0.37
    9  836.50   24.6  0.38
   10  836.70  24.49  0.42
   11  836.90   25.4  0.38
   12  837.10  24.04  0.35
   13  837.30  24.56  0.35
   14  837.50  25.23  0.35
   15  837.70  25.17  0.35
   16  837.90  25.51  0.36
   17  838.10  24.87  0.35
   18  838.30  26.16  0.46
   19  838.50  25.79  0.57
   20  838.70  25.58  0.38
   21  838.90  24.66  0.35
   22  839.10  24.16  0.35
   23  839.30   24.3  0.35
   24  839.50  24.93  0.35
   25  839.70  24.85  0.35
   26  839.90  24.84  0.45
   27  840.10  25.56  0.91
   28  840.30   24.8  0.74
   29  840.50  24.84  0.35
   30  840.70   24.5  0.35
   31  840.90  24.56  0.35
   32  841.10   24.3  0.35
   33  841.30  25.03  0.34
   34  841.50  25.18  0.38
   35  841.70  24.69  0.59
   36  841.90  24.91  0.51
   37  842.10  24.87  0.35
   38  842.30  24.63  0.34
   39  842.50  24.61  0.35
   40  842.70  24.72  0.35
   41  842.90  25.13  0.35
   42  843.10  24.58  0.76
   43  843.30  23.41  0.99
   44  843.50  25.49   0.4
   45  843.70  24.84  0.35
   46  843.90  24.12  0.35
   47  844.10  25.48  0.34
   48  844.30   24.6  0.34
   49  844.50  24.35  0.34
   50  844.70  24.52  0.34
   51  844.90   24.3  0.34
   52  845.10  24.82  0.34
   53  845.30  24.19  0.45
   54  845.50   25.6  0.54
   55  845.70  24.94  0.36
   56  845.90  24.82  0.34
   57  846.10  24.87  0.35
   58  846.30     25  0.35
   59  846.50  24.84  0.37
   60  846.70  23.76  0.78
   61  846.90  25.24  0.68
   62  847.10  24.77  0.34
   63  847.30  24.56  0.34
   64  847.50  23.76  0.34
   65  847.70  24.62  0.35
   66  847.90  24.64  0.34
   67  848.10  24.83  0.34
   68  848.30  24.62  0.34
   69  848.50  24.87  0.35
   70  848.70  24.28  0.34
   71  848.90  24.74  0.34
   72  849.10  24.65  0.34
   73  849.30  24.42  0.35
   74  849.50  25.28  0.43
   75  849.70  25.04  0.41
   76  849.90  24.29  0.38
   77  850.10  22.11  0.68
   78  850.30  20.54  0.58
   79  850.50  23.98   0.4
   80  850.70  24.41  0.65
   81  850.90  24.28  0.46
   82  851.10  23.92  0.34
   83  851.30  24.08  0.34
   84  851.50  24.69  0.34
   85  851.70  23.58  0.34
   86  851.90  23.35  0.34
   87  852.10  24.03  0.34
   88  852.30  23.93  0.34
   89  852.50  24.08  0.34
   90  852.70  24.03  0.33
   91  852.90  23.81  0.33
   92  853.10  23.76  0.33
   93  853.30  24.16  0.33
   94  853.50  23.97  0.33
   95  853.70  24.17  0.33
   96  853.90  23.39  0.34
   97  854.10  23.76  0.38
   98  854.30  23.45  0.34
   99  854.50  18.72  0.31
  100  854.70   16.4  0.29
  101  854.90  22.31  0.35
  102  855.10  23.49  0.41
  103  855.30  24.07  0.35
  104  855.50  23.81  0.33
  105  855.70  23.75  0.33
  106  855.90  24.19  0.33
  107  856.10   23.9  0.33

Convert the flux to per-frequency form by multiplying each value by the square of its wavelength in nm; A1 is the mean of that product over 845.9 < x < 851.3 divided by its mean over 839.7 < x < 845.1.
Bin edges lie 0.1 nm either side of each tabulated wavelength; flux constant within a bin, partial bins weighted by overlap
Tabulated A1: 1.00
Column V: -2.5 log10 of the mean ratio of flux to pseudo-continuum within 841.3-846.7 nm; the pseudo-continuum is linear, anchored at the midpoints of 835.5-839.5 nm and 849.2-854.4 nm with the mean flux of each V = -0.01 mag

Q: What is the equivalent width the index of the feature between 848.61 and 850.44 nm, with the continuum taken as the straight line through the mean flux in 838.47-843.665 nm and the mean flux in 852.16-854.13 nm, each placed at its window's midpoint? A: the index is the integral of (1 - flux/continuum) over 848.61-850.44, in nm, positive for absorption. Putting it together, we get 0.02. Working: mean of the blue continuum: 24.8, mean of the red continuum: 23.9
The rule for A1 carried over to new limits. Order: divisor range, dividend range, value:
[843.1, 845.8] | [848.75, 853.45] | 0.99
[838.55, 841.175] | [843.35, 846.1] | 1.01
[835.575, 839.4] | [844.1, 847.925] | 1.01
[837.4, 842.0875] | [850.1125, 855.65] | 0.96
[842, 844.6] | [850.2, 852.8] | 0.98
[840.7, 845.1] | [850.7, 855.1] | 0.96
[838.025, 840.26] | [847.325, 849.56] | 1.00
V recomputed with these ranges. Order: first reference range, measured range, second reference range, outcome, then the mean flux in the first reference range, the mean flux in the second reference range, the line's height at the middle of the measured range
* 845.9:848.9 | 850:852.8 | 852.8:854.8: -0.015 mag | 24.6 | 22.6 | 23.3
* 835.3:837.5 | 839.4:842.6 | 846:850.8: -0.005 mag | 24.9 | 24.3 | 24.7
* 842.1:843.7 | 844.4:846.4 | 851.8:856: -0.018 mag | 24.7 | 23.2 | 24.3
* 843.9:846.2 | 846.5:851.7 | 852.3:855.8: -0.013 mag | 24.7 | 23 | 24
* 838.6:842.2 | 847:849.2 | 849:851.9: -0.020 mag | 24.8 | 23.9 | 24.1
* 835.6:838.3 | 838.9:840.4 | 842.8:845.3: 0.004 mag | 25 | 24.6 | 24.9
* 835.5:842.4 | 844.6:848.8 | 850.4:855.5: -0.027 mag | 24.9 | 23.4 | 24.1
